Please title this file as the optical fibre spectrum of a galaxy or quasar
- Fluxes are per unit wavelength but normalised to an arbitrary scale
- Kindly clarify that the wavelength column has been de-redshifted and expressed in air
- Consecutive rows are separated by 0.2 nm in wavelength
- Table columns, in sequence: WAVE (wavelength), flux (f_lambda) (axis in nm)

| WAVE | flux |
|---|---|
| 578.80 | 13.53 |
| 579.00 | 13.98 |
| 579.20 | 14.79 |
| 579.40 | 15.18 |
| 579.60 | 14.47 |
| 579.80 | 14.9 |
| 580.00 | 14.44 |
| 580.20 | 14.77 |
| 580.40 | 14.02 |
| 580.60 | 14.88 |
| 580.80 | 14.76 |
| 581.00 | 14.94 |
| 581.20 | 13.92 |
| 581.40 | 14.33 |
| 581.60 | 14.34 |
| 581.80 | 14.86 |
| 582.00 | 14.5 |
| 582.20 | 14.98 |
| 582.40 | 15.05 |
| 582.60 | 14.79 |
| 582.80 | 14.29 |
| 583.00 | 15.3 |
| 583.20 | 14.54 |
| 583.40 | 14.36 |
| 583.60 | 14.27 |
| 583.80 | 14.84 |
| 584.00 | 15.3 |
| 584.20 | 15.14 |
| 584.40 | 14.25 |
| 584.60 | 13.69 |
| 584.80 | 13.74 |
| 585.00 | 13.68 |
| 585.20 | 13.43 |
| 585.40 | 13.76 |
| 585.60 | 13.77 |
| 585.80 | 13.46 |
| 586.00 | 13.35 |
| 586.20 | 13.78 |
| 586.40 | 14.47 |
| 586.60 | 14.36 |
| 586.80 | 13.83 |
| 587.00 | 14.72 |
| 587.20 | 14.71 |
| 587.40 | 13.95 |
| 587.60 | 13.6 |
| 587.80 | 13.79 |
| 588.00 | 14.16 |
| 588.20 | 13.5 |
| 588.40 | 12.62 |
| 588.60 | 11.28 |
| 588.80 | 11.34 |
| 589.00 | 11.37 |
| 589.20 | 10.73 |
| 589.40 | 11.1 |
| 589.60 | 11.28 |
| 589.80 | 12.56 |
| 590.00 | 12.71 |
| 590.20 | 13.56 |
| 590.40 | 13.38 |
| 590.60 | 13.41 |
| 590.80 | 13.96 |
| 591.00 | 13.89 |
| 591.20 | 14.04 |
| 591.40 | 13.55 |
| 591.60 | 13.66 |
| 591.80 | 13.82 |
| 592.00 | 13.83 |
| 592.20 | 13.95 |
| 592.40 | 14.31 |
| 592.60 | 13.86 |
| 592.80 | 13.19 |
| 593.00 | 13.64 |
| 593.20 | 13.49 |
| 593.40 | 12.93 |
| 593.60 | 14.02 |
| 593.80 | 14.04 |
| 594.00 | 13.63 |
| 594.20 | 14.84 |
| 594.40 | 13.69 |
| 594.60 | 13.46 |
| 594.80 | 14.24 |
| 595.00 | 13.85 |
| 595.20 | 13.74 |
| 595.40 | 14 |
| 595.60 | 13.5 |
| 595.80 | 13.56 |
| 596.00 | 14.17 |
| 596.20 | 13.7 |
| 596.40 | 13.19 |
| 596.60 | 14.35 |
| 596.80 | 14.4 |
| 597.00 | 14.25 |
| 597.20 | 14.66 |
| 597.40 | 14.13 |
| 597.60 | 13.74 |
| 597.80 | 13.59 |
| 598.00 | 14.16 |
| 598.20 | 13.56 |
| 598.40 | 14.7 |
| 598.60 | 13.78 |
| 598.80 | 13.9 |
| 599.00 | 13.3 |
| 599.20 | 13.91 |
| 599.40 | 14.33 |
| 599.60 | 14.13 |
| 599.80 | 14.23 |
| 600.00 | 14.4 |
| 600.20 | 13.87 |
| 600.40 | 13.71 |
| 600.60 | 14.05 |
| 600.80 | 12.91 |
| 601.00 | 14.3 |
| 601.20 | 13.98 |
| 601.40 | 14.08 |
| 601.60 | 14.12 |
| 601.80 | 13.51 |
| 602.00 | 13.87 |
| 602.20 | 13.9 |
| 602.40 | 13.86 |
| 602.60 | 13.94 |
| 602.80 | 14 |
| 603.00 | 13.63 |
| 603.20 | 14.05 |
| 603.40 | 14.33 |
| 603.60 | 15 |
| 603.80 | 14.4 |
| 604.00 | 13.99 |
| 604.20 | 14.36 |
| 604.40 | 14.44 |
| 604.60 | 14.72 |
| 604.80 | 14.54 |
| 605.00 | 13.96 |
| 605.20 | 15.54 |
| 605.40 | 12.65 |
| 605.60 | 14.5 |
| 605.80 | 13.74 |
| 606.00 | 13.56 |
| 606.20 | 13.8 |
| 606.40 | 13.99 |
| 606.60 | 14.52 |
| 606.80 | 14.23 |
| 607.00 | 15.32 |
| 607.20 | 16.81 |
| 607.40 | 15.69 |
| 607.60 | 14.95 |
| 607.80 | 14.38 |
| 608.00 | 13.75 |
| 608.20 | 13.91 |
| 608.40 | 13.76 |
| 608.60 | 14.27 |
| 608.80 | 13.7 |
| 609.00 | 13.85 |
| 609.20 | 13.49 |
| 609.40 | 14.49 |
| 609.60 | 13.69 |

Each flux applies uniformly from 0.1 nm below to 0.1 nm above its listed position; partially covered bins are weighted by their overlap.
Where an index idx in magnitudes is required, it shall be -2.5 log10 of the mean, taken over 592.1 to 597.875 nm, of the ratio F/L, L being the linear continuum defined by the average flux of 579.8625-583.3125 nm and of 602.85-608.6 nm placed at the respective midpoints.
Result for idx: 0.05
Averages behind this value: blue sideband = 14.6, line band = 13.9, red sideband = 14.4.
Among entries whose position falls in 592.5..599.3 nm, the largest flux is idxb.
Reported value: 14.84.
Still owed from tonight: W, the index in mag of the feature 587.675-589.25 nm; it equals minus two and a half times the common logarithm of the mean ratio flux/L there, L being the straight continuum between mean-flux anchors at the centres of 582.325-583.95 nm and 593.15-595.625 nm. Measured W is 0.15 mag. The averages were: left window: 14.7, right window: 13.8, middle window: 12.4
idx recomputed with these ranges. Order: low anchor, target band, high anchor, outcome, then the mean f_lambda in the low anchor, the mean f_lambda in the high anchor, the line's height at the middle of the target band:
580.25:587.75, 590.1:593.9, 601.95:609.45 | 0.05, 14.3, 14.3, 14.3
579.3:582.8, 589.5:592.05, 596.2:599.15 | 0.07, 14.6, 14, 14.2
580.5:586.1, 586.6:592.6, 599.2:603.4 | 0.08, 14.4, 14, 14.2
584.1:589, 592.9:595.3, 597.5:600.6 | 0.00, 13.6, 14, 13.8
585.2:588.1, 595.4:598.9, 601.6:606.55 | 0.01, 14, 14.1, 14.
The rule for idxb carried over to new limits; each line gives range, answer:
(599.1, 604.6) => 15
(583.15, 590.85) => 15.3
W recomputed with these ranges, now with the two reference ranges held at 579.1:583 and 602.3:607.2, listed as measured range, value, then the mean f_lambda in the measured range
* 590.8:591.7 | 0.053 mag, 13.8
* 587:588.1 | 0.034 mag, 14.1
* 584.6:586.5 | 0.067 mag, 13.7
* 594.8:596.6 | 0.049 mag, 13.8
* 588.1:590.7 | 0.187 mag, 12.2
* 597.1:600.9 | 0.031 mag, 14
